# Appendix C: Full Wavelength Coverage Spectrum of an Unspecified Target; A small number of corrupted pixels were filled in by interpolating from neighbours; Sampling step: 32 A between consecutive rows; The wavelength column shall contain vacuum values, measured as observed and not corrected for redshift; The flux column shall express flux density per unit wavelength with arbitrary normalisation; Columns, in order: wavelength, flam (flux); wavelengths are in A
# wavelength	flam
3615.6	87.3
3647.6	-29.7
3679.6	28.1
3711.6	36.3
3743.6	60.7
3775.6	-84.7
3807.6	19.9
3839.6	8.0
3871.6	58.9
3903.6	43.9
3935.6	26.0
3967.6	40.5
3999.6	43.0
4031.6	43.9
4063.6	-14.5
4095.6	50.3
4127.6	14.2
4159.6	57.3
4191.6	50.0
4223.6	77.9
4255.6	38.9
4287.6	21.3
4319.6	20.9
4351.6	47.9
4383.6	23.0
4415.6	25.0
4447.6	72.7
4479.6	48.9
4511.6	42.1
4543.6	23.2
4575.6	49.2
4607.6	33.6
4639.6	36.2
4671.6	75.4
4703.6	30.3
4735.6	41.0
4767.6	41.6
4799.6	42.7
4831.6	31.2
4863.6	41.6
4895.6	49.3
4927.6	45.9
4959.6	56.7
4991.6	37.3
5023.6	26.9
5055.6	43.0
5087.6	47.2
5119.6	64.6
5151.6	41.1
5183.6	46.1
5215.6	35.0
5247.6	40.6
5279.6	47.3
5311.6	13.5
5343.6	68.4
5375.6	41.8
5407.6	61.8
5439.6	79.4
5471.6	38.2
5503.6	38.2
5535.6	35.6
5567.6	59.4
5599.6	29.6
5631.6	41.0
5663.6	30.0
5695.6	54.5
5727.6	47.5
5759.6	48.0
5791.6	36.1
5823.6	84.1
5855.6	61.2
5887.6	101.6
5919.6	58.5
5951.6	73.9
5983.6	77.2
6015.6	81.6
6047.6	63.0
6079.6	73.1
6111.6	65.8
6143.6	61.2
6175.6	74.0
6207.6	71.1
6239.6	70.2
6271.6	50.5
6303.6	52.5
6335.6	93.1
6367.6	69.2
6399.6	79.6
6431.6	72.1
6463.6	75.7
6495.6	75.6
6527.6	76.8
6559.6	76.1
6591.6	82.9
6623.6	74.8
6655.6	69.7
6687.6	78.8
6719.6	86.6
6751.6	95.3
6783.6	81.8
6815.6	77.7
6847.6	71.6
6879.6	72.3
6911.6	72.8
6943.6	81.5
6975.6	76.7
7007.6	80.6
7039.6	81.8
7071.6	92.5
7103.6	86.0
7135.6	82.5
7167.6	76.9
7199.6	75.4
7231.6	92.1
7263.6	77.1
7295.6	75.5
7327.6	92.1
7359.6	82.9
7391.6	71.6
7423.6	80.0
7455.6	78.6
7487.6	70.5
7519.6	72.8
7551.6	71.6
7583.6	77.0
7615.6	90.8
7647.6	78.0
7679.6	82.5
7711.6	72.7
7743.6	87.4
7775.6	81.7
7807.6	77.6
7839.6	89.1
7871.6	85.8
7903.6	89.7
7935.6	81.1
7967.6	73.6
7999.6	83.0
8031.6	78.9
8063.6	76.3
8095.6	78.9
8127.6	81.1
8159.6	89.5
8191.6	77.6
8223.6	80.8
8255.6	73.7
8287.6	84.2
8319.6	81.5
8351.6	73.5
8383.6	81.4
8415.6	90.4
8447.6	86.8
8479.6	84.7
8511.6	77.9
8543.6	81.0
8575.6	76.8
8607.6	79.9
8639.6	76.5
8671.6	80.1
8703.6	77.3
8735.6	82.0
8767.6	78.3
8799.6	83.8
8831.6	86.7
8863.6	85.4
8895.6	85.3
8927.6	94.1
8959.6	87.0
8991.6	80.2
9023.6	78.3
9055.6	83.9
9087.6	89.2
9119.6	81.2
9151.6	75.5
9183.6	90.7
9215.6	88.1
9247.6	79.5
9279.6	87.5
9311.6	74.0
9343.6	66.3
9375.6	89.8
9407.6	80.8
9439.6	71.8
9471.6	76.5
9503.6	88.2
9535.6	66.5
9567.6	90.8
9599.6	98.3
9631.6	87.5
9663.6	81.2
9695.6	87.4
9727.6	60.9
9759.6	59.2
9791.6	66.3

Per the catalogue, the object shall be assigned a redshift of 0.463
